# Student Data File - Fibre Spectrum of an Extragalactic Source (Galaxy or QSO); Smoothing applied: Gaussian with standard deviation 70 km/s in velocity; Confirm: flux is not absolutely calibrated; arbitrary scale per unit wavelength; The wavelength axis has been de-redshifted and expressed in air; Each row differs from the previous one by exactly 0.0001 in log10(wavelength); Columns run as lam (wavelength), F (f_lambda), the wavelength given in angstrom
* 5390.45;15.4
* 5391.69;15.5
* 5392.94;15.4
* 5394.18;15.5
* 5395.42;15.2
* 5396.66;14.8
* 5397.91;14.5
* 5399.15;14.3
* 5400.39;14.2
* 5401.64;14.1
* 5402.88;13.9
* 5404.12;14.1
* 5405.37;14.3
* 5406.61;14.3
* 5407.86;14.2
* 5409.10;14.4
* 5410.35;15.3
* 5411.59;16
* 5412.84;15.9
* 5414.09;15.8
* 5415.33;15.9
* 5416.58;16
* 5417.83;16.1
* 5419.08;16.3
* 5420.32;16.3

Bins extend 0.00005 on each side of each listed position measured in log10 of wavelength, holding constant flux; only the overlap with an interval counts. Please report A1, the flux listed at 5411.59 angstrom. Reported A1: 16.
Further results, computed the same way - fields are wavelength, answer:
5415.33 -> 15.9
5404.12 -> 14.1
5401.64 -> 14.1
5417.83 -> 16.1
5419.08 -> 16.3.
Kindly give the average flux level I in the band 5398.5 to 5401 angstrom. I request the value 14.3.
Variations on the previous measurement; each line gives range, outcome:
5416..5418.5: 16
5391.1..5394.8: 15.4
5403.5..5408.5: 14.2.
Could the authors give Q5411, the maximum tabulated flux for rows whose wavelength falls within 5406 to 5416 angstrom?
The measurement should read 16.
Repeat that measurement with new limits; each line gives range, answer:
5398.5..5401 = 14.3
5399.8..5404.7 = 14.2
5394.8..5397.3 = 15.2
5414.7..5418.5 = 16.1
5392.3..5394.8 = 15.5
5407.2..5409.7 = 14.4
